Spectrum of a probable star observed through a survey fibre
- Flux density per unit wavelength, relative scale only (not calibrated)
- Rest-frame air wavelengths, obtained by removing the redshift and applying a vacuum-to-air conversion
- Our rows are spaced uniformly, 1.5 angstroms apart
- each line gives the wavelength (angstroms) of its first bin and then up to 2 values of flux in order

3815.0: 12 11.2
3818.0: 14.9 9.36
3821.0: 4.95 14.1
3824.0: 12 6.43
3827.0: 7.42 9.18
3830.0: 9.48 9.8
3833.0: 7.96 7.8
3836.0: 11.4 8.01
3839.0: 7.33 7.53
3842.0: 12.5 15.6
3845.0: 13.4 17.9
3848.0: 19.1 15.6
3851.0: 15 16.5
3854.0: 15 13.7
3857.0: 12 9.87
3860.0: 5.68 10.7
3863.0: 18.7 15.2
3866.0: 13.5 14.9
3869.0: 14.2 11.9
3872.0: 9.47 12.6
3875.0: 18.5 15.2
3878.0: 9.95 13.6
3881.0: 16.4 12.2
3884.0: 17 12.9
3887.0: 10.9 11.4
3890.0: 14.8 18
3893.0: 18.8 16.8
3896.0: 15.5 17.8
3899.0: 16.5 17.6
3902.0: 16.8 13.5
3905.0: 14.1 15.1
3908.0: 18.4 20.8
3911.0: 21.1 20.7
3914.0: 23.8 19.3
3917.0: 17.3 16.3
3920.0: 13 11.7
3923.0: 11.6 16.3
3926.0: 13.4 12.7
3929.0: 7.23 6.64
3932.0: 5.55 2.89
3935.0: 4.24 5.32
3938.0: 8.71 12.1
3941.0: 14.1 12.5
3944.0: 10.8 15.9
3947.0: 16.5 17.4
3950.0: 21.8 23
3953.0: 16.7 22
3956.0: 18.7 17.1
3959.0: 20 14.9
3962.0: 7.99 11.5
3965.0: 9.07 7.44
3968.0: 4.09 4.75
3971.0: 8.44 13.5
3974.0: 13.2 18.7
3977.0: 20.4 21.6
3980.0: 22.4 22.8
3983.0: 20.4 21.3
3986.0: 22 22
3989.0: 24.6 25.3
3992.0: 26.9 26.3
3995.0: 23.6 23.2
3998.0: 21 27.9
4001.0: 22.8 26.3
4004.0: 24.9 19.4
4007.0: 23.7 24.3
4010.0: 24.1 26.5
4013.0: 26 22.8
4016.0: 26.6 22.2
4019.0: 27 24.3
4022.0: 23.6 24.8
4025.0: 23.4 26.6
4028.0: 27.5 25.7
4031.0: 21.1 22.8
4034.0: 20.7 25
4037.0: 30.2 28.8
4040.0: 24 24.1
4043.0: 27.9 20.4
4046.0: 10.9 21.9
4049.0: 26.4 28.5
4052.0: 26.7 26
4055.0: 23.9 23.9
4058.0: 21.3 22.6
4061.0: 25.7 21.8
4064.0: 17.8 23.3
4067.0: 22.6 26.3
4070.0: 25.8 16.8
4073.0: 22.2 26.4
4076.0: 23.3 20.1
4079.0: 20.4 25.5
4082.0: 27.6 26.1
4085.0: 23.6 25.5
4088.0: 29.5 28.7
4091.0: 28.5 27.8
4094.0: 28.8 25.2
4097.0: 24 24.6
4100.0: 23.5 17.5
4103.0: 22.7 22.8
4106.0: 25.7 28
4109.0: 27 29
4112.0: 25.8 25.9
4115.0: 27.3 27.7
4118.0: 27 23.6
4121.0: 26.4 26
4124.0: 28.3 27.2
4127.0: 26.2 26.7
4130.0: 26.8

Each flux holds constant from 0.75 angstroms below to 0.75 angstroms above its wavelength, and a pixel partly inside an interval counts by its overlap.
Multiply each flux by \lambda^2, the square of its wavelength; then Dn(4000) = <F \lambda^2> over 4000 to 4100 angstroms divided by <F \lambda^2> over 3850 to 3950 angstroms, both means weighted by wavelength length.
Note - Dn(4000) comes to 1.88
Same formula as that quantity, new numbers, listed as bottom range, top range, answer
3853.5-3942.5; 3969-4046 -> 1.75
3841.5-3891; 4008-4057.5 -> 1.93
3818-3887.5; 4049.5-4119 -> 2.27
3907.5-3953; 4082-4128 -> 2.02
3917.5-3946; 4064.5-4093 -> 2.51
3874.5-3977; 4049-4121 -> 1.90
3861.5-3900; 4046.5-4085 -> 1.77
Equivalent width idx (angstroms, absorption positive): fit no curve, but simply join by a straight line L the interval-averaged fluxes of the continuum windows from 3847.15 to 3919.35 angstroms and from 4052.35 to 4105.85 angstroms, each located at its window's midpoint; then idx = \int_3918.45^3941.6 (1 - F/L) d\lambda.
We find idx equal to 9.9 angstroms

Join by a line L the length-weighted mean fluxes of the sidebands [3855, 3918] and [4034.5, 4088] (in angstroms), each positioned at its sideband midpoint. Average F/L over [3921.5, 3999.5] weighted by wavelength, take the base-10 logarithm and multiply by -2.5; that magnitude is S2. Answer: 0.222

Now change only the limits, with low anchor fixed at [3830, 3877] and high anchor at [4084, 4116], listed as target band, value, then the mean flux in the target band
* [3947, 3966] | 0.098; 16.6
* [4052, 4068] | 0.025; 23.1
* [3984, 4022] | -0.173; 24.2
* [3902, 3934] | 0.108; 14.5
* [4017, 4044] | -0.132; 25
